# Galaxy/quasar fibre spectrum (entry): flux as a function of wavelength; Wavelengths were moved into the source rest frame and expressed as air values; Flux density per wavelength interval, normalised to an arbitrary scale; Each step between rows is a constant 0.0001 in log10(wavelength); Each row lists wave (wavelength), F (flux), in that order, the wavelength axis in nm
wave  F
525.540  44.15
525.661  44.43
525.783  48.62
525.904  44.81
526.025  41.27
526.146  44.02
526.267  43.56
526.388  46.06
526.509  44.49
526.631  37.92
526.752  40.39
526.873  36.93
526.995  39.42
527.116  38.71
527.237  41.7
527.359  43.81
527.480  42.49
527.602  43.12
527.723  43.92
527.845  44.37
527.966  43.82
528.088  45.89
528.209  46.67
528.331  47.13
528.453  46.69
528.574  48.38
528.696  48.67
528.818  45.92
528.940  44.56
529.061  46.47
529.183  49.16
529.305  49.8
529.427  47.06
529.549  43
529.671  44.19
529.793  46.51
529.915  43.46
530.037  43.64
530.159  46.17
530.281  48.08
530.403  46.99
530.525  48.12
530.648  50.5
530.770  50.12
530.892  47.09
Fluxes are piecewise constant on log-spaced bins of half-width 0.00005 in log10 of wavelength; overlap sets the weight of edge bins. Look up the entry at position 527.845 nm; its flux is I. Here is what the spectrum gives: 44.37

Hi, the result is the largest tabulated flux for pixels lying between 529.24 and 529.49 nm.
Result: 49.8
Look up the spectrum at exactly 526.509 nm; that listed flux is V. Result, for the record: 44.49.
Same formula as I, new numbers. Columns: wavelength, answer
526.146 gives 44.02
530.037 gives 43.64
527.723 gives 43.92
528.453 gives 46.69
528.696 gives 48.67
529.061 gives 46.47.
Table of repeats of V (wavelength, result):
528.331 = 47.13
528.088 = 45.89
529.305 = 49.8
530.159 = 46.17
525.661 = 44.43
